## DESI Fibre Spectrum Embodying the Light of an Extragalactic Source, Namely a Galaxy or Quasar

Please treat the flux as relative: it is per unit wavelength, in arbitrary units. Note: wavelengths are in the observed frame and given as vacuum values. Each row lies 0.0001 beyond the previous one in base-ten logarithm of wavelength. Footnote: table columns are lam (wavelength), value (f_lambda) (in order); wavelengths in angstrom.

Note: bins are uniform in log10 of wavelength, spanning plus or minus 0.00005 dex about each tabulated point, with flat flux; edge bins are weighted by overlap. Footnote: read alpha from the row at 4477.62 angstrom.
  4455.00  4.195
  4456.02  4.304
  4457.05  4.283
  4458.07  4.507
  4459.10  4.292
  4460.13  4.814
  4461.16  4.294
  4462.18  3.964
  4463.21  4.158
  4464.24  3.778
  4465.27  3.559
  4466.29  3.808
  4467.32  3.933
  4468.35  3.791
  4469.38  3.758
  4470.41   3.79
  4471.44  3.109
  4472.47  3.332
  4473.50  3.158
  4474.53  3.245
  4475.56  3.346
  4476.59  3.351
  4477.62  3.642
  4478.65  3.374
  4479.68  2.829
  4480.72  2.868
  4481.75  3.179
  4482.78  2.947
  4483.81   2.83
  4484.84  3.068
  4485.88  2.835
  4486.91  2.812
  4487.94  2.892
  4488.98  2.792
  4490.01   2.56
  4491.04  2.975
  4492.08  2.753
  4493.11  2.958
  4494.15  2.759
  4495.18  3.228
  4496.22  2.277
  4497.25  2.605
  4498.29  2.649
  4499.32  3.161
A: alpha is 3.642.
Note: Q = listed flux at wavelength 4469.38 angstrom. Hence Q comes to 3.758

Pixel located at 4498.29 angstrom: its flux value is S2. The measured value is 2.649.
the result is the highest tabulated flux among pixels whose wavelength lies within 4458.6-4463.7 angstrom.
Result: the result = 4.814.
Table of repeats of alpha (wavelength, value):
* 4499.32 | 3.161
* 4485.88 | 2.835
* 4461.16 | 4.294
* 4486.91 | 2.812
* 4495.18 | 3.228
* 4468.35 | 3.791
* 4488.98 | 2.792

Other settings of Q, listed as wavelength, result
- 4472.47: 3.332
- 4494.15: 2.759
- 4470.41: 3.79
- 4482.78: 2.947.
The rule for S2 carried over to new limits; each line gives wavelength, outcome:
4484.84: 3.068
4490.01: 2.56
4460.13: 4.814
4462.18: 3.964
